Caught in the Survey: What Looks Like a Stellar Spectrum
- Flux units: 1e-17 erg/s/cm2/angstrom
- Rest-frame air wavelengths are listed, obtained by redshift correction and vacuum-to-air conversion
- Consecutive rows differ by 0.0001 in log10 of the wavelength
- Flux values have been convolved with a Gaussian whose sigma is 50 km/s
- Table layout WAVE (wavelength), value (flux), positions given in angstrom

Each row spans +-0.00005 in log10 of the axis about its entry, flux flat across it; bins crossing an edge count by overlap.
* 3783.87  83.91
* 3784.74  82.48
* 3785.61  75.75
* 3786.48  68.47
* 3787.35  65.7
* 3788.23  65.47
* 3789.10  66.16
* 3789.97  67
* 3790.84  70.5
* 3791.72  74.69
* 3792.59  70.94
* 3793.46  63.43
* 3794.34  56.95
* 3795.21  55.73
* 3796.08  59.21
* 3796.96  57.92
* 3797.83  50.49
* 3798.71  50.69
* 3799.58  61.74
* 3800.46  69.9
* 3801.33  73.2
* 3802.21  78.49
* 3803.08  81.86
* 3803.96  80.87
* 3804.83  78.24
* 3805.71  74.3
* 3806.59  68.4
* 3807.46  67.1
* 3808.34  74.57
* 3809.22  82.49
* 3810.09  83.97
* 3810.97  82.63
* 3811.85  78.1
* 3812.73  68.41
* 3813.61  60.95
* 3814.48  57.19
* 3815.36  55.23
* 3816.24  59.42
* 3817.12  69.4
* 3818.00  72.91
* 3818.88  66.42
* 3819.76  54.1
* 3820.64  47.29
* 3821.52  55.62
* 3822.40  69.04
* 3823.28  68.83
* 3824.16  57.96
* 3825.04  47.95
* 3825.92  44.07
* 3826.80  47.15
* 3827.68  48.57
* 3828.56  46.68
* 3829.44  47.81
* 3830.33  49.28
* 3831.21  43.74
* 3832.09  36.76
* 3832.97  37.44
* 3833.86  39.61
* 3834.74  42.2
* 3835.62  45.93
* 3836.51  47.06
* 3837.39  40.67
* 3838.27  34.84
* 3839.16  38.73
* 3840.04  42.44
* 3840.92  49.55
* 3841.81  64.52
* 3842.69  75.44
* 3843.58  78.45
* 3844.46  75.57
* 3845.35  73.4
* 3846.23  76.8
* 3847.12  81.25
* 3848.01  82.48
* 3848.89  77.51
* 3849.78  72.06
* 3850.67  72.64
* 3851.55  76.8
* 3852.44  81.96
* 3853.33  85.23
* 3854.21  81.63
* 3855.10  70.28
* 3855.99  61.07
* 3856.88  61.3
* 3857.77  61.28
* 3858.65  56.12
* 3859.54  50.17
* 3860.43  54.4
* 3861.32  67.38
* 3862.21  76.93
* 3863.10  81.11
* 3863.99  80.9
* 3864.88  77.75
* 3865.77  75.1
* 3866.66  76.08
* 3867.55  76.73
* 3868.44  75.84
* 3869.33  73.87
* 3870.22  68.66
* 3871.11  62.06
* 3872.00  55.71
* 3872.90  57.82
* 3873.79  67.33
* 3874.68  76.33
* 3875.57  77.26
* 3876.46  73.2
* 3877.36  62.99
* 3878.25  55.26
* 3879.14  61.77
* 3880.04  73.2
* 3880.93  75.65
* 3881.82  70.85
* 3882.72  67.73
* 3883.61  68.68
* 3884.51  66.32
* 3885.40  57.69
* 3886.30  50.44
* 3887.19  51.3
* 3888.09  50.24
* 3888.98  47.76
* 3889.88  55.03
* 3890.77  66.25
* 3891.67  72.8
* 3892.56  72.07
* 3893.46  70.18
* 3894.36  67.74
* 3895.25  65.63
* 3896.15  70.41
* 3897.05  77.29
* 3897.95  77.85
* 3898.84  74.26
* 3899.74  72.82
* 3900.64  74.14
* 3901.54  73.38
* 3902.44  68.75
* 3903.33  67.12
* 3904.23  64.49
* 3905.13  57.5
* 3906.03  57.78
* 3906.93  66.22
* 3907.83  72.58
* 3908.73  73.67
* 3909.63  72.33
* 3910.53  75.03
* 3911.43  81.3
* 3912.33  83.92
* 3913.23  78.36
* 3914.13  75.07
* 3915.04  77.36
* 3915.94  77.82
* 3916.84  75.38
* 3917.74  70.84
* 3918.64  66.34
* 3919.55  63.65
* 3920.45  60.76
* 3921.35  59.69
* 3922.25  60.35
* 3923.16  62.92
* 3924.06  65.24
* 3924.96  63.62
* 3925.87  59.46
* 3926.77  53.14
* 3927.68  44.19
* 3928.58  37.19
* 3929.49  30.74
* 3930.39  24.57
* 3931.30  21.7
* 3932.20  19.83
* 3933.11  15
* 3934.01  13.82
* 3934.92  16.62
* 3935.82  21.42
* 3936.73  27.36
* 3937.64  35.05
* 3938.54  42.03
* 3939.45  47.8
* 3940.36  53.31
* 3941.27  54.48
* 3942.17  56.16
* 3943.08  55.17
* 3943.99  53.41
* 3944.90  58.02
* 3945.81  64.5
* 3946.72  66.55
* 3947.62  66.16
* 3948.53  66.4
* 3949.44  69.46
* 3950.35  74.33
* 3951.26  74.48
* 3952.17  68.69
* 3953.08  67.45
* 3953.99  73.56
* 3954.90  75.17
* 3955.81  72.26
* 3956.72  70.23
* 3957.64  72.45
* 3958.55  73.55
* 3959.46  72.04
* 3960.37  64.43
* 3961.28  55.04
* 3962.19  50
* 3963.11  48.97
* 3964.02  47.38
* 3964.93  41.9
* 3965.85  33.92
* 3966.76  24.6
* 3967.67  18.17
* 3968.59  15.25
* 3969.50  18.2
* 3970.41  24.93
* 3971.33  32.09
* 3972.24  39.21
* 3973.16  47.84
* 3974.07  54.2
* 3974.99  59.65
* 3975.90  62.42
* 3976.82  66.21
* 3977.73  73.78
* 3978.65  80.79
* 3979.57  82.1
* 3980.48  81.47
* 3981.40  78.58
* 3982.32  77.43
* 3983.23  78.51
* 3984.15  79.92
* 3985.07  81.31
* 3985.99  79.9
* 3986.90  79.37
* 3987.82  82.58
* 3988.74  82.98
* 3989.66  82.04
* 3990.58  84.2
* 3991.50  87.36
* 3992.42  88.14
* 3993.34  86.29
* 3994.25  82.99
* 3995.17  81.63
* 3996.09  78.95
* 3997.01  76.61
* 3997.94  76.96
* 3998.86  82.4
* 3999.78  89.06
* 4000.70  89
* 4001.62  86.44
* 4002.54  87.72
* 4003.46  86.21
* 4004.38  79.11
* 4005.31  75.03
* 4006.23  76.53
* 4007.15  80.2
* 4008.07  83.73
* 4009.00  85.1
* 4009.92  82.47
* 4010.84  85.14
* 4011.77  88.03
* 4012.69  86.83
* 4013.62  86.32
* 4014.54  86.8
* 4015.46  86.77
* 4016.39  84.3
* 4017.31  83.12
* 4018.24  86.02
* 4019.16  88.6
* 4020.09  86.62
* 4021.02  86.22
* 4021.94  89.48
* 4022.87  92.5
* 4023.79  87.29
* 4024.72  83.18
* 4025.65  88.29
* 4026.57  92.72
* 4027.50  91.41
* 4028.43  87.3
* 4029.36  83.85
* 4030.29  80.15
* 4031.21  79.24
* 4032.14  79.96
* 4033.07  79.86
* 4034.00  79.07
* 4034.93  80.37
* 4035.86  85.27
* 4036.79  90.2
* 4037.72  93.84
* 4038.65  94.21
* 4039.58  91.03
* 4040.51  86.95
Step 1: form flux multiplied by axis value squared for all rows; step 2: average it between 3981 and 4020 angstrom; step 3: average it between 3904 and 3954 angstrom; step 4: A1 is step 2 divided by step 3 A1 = 1.52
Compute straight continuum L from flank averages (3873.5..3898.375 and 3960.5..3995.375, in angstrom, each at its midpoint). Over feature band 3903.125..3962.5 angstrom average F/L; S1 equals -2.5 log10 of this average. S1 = 0.099 mag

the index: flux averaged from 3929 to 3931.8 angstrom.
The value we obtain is 25.7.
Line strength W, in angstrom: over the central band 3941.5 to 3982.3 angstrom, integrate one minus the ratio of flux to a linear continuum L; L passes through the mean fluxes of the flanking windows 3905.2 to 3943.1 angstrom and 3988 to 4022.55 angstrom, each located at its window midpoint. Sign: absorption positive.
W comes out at 5.7 angstrom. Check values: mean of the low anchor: 54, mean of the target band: 58.2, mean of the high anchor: 84.2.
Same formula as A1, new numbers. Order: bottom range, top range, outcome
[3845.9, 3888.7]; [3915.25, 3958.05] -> 0.82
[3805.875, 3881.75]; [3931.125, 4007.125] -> 1.04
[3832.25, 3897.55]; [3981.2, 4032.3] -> 1.38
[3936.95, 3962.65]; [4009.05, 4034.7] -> 1.42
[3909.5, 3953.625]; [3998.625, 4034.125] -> 1.60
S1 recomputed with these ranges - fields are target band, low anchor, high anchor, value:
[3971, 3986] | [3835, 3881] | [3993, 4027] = 0.19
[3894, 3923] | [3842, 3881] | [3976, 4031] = 0.07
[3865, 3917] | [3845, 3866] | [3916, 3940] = -0.18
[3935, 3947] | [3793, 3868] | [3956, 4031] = 0.42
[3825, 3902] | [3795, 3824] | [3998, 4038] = 0.13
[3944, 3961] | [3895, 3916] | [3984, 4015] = 0.13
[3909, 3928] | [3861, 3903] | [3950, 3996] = -0.02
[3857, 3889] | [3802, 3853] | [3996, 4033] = 0.02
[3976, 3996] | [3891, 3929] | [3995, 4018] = 0.00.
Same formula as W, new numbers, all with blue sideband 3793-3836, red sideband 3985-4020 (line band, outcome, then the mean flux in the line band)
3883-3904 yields 1.3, 66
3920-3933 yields 4.8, 46.5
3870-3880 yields 0.4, 65.5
